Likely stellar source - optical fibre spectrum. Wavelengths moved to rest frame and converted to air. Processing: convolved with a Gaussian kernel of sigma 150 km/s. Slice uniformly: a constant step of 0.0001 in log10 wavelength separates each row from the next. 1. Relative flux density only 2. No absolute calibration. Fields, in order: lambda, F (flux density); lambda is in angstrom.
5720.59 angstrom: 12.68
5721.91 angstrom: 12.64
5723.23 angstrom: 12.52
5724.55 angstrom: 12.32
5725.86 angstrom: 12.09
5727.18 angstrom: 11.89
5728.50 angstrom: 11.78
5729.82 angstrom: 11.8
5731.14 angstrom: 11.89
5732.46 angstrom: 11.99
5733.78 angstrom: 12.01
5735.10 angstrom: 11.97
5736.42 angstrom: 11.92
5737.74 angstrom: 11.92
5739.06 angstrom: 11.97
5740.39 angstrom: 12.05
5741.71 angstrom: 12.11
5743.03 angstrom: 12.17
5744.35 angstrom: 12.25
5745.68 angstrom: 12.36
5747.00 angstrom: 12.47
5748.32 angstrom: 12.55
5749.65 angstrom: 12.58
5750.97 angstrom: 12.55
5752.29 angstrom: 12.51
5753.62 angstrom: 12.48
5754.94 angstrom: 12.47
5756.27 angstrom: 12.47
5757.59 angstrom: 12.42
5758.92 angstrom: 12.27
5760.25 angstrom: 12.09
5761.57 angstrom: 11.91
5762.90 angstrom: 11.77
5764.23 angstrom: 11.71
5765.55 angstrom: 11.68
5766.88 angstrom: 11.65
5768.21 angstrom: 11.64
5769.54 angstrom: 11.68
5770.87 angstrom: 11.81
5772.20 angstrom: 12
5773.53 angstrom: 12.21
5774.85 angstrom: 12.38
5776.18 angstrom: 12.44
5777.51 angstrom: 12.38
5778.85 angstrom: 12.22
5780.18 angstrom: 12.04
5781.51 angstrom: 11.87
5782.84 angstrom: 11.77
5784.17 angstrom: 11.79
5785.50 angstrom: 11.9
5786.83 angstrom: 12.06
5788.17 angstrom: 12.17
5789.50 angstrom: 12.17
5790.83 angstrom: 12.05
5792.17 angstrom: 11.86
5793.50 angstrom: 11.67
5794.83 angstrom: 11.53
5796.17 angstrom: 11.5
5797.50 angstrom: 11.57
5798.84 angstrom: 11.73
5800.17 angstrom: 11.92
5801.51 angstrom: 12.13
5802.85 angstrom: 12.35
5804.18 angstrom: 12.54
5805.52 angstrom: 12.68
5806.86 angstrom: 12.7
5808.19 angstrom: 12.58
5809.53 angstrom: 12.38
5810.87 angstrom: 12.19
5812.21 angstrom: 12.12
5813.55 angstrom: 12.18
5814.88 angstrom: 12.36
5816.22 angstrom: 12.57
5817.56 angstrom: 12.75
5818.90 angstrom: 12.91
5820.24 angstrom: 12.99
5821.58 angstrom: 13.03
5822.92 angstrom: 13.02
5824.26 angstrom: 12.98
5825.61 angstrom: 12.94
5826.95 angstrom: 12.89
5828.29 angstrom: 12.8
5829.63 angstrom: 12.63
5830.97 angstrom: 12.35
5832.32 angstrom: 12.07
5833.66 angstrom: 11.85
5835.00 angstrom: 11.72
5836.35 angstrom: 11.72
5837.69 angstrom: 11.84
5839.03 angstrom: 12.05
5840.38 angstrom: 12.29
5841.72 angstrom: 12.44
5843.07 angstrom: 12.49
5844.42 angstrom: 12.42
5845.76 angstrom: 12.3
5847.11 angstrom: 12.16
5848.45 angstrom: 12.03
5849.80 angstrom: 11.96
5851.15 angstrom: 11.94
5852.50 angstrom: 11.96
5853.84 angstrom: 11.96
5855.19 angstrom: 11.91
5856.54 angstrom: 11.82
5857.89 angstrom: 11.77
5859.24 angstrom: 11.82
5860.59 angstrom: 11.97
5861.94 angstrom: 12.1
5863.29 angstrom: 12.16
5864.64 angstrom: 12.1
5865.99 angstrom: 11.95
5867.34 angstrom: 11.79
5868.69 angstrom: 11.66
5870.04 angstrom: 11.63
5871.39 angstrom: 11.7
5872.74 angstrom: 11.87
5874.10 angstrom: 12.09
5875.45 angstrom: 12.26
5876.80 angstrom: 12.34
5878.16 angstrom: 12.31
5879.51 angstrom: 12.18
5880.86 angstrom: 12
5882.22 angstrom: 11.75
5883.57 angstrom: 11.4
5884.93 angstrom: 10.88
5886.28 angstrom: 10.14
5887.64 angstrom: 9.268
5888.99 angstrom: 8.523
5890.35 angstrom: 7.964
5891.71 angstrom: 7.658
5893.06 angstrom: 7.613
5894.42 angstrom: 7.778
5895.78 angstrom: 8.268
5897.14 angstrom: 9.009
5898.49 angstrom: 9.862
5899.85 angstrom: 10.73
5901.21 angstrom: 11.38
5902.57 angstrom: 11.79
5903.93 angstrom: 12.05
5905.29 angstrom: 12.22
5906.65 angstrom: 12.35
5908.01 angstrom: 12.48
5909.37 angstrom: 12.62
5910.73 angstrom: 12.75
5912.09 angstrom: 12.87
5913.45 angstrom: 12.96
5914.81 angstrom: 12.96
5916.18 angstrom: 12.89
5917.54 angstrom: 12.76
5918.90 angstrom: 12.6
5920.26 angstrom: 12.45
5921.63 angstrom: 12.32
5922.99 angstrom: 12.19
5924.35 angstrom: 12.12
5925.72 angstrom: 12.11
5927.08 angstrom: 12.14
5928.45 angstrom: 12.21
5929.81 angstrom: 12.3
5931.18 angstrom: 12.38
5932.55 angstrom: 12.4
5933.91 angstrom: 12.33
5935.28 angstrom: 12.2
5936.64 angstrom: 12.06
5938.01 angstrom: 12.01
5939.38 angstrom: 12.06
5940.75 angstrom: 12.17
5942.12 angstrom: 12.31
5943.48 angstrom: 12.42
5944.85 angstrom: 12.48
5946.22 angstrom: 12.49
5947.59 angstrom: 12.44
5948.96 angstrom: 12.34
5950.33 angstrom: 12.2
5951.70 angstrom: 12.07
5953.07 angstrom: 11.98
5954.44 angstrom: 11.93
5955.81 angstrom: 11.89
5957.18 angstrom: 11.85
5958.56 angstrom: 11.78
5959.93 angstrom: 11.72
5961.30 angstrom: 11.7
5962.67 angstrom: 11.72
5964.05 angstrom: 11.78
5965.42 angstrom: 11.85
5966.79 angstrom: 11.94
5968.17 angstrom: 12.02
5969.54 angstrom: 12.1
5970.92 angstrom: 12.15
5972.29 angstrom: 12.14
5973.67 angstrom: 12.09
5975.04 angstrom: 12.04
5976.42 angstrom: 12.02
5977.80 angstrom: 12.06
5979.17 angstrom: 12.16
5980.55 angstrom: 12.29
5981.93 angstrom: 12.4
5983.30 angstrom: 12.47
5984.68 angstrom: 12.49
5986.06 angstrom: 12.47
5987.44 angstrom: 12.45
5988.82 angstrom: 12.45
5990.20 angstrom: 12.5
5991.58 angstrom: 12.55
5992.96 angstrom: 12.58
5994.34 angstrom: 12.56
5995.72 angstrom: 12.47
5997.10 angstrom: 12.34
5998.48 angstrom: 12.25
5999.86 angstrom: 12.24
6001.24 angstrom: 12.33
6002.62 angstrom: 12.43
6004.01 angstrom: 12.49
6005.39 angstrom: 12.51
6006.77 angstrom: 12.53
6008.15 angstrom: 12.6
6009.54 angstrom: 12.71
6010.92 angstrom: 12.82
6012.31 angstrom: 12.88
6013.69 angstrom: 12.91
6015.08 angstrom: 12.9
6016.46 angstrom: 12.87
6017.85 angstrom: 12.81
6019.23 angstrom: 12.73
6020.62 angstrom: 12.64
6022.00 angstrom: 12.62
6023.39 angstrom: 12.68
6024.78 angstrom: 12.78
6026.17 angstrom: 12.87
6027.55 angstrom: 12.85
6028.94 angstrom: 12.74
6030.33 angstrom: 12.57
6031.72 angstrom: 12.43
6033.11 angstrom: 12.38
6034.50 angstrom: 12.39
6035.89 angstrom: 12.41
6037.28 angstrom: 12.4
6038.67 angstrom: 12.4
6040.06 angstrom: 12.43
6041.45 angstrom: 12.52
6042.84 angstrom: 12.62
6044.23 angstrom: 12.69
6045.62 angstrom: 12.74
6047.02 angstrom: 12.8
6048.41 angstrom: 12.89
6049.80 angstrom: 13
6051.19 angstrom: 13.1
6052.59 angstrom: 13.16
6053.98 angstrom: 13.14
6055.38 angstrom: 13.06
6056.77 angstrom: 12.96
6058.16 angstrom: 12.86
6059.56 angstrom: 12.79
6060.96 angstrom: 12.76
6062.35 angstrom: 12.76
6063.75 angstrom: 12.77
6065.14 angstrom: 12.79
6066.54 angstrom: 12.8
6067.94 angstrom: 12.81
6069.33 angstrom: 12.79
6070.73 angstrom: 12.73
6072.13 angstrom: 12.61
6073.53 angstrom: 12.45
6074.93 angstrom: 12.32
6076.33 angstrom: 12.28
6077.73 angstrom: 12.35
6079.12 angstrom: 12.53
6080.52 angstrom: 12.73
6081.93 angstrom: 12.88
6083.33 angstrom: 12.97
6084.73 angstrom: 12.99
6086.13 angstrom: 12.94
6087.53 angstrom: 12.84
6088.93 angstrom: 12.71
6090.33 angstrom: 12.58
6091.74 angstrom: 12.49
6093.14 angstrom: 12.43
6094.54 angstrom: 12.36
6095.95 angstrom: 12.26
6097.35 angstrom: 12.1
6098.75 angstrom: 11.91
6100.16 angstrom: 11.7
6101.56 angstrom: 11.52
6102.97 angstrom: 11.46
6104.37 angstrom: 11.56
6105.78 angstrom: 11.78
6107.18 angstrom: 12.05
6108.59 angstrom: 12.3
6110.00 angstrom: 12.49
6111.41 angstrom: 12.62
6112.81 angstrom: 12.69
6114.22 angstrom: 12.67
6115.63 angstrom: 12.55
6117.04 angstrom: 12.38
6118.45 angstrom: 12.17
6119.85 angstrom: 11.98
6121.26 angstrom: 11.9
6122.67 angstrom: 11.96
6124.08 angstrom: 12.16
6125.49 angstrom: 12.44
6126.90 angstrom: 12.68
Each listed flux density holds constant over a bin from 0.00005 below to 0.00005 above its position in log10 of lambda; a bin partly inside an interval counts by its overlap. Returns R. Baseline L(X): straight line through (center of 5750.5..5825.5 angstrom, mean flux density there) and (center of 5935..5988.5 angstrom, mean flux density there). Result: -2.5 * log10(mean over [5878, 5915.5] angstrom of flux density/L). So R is 0.125 mag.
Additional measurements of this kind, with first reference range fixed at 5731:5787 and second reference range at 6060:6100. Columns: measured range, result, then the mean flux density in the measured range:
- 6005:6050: -0.01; 12.7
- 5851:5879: 0.03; 12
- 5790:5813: 0.01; 12.1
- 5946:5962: 0.03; 12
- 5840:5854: 0.00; 12.2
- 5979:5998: 0.00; 12.4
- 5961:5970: 0.05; 11.9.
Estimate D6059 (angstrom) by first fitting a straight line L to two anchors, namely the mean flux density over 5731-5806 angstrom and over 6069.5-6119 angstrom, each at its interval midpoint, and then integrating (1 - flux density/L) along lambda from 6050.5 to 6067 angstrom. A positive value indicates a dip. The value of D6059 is -0.8 angstrom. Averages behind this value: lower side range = 12.1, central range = 12.9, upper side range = 12.4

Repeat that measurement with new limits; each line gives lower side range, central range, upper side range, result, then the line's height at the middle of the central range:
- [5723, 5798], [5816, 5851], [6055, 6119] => -0.8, 12.2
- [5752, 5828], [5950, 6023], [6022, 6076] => 1.6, 12.6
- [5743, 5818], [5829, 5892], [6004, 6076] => 3.3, 12.3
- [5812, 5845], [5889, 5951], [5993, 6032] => 4.4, 12.5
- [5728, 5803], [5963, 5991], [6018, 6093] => 0.8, 12.5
